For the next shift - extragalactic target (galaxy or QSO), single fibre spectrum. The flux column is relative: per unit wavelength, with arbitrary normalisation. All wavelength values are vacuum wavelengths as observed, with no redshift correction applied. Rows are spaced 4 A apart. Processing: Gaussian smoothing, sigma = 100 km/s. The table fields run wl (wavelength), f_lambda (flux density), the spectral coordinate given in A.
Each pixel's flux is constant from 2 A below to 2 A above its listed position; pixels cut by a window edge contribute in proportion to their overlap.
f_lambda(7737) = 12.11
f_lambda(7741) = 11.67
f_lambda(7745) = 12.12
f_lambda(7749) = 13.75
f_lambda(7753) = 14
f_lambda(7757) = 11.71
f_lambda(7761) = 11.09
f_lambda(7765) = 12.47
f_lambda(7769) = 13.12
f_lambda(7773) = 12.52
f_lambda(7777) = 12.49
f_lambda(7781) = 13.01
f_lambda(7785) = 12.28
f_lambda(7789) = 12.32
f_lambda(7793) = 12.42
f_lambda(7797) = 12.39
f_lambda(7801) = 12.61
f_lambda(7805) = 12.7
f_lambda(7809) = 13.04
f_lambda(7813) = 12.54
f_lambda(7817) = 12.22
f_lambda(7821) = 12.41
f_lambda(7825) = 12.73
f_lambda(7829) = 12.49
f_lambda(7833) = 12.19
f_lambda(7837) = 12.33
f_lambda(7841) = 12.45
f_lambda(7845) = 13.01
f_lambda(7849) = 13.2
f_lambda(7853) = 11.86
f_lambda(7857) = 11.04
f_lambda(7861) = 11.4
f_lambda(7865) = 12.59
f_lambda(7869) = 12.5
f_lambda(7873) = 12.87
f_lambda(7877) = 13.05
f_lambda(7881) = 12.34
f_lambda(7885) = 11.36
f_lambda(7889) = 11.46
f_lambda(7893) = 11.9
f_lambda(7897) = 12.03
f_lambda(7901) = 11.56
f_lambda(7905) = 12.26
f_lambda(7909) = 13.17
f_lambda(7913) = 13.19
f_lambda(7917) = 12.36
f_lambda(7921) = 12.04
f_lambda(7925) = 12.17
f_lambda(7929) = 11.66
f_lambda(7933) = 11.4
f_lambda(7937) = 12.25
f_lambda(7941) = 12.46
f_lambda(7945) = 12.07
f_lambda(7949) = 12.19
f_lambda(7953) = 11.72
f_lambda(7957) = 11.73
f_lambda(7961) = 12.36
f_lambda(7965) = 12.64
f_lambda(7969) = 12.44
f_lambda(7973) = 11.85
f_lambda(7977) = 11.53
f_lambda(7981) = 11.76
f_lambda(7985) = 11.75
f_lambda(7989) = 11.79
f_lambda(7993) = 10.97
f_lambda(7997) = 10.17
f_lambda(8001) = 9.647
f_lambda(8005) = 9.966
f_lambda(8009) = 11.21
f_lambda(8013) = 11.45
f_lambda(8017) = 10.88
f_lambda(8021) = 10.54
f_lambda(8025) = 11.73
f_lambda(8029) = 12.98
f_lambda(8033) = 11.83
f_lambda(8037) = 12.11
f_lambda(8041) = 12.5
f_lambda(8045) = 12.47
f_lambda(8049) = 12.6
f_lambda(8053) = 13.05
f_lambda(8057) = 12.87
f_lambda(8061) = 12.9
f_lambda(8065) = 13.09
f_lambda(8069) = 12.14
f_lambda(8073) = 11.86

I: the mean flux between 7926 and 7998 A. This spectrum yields 11.8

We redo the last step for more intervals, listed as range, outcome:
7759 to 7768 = 11.9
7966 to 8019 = 11.2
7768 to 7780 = 12.7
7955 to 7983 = 12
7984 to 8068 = 11.7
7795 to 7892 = 12.4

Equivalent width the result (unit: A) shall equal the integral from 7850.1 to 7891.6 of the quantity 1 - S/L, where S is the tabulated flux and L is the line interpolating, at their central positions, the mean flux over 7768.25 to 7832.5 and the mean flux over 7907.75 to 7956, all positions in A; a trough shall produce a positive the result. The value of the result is 1.0 A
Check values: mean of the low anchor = 12.6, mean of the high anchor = 12.2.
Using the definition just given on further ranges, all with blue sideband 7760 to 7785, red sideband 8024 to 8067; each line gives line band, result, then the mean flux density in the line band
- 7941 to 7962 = 0.85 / 12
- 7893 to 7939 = 1.32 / 12.2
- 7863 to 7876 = -0.17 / 12.7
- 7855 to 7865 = 0.82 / 11.5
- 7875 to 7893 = 0.70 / 12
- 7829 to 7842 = 0.18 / 12.3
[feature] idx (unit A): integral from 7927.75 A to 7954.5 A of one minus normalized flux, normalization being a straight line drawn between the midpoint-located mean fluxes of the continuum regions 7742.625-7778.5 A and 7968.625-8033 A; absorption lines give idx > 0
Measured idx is -0.87 A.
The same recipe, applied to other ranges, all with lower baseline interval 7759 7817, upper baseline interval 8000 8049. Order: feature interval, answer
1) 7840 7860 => 0.0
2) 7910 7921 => -0.6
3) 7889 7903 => 0.3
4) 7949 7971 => -0.7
